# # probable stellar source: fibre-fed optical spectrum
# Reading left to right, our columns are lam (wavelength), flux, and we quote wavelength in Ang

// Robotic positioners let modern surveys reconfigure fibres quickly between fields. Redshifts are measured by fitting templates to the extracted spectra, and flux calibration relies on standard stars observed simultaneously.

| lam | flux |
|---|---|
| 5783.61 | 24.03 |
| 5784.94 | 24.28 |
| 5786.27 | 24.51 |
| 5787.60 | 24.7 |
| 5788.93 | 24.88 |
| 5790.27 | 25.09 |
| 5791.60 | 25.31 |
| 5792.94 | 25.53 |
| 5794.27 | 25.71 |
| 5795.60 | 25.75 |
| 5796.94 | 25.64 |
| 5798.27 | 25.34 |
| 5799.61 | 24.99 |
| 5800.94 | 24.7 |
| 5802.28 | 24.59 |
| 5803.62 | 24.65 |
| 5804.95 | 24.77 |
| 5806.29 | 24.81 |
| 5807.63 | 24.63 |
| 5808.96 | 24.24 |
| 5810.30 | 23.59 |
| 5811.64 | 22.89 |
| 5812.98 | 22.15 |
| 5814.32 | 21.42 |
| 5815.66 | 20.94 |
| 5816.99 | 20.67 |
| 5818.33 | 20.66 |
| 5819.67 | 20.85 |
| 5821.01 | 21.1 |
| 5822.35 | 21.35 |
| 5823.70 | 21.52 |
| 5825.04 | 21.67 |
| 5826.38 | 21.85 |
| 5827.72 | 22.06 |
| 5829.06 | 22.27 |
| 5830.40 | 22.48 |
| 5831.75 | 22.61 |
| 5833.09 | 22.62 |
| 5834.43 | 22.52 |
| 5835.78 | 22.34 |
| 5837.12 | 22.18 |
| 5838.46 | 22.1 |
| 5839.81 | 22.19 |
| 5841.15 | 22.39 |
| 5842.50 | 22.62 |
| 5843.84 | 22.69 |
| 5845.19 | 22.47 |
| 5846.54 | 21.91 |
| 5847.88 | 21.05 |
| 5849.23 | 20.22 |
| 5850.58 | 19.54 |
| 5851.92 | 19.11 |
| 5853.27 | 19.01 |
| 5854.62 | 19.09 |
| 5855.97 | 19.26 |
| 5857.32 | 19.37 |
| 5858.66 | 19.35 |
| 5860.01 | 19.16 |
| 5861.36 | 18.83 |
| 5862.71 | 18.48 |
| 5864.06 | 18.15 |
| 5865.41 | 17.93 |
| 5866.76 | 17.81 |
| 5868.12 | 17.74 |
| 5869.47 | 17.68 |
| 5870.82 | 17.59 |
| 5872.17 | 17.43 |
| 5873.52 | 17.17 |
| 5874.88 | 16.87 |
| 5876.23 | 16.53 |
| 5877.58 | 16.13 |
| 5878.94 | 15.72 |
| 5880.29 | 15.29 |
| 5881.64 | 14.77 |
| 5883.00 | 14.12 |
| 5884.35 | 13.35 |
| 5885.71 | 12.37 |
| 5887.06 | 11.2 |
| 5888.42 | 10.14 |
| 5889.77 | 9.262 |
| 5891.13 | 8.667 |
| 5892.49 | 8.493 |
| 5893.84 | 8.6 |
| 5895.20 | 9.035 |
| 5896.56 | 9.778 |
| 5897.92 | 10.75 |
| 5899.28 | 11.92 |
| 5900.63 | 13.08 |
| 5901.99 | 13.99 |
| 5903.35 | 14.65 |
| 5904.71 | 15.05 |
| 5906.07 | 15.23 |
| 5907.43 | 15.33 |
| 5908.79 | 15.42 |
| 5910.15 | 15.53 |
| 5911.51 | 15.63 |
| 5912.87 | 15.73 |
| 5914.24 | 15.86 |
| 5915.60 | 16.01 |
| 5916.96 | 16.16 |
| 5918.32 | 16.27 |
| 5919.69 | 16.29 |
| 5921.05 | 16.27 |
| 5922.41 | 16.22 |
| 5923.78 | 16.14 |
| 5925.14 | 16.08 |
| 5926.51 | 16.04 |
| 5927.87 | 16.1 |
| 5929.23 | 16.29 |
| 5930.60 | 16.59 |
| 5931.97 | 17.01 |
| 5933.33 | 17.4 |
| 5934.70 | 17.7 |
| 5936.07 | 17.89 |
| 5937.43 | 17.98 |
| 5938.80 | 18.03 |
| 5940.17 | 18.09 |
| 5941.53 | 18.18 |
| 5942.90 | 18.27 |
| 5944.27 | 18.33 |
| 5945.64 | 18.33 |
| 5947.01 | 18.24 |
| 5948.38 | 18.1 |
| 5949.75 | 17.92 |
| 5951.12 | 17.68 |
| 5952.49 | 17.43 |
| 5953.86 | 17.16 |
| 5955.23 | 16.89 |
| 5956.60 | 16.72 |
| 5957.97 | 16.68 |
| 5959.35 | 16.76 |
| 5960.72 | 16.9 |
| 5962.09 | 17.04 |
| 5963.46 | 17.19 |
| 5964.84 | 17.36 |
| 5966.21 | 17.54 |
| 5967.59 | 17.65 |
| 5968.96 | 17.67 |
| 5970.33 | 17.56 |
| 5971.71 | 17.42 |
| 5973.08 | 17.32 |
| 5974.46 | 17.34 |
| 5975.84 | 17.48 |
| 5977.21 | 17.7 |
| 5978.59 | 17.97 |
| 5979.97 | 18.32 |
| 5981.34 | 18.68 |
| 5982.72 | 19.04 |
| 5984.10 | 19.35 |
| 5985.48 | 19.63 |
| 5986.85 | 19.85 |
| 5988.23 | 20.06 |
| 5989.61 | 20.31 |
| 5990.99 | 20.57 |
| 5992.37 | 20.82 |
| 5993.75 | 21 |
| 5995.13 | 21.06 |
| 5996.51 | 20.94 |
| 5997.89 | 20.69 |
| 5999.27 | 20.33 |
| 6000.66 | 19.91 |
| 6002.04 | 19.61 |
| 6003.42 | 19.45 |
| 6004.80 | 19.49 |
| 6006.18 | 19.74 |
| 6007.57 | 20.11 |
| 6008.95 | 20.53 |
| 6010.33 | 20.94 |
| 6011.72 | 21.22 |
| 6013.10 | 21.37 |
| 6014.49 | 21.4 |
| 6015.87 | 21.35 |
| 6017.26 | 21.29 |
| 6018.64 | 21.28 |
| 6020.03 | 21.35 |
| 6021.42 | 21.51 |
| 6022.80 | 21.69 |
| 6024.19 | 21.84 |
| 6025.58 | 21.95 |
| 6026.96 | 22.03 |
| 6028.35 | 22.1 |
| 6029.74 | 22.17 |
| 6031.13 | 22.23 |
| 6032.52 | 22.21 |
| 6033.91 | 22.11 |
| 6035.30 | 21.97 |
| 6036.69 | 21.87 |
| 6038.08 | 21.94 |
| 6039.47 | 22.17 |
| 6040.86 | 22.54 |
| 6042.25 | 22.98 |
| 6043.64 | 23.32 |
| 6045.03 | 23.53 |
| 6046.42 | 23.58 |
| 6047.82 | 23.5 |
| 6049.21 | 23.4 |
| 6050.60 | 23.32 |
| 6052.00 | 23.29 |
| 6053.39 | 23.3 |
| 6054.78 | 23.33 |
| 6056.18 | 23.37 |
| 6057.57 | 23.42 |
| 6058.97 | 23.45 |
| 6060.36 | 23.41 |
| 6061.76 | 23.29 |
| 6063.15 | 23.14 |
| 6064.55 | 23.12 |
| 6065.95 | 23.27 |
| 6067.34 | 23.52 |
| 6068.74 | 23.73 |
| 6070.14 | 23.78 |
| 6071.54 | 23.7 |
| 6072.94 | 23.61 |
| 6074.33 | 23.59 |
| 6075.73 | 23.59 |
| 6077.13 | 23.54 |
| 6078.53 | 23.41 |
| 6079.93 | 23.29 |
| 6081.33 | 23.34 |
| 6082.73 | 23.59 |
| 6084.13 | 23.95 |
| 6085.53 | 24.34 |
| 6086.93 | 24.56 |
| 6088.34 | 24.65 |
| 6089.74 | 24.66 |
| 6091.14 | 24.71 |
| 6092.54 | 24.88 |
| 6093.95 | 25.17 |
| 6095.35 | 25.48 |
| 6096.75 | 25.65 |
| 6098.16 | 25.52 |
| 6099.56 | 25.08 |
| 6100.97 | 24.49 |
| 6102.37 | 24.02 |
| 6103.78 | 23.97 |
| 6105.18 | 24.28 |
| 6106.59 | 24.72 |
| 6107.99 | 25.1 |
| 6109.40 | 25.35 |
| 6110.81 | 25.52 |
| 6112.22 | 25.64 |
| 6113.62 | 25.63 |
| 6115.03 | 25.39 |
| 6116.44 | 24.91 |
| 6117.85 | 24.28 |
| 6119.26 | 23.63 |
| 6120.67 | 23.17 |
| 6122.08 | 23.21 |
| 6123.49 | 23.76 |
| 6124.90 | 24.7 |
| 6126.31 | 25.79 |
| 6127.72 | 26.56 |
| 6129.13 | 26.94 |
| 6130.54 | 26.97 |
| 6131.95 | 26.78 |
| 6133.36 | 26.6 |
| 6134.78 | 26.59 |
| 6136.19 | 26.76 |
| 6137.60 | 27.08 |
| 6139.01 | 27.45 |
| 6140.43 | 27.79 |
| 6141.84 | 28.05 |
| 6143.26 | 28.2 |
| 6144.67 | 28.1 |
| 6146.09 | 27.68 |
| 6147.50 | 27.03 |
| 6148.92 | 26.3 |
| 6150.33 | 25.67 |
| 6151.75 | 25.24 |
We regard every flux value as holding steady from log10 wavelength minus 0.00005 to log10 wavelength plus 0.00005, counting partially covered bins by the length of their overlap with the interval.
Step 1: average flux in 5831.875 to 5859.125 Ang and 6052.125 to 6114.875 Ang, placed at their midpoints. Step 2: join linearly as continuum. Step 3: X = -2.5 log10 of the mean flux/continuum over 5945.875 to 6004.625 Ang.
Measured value 0.23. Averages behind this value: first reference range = 21.1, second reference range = 24.2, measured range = 18.5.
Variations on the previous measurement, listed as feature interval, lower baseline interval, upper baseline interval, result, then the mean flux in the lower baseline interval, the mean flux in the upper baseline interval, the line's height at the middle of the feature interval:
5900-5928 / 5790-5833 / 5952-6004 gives 0.29 mag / 23.3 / 18.6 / 20.4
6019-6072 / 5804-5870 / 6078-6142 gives 0.07 mag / 21.2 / 25.1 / 24.2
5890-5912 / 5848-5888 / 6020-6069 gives 0.42 mag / 17.2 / 22.8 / 18.3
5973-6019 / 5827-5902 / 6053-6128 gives 0.08 mag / 17.3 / 24.2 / 21.3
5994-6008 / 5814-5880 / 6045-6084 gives 0.12 mag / 20.1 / 23.4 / 22.5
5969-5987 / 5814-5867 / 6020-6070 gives 0.21 mag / 20.9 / 22.8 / 22.2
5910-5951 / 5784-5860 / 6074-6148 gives 0.36 mag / 22.6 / 25.3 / 23.6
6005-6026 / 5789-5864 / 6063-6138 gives 0.14 mag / 22.2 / 24.7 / 23.9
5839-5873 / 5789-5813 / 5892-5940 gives 0.03 mag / 24.8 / 15.1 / 20.1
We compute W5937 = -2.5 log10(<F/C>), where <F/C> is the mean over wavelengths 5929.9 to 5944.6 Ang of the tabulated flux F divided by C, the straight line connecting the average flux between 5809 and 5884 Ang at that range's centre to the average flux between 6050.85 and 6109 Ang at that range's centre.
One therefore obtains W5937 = 0.21 mag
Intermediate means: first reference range 20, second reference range 24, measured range 17.8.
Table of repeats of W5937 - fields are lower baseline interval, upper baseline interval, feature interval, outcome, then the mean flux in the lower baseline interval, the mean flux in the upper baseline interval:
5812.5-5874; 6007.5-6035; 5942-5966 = 0.21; 20.5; 21.6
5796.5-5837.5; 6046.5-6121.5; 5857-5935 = 0.46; 22.8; 24.1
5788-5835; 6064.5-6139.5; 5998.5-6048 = 0.13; 23.3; 24.8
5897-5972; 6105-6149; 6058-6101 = -0.02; 16.5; 26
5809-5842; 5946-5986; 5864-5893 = 0.36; 22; 17.7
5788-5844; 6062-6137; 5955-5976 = 0.36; 23.2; 24.6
